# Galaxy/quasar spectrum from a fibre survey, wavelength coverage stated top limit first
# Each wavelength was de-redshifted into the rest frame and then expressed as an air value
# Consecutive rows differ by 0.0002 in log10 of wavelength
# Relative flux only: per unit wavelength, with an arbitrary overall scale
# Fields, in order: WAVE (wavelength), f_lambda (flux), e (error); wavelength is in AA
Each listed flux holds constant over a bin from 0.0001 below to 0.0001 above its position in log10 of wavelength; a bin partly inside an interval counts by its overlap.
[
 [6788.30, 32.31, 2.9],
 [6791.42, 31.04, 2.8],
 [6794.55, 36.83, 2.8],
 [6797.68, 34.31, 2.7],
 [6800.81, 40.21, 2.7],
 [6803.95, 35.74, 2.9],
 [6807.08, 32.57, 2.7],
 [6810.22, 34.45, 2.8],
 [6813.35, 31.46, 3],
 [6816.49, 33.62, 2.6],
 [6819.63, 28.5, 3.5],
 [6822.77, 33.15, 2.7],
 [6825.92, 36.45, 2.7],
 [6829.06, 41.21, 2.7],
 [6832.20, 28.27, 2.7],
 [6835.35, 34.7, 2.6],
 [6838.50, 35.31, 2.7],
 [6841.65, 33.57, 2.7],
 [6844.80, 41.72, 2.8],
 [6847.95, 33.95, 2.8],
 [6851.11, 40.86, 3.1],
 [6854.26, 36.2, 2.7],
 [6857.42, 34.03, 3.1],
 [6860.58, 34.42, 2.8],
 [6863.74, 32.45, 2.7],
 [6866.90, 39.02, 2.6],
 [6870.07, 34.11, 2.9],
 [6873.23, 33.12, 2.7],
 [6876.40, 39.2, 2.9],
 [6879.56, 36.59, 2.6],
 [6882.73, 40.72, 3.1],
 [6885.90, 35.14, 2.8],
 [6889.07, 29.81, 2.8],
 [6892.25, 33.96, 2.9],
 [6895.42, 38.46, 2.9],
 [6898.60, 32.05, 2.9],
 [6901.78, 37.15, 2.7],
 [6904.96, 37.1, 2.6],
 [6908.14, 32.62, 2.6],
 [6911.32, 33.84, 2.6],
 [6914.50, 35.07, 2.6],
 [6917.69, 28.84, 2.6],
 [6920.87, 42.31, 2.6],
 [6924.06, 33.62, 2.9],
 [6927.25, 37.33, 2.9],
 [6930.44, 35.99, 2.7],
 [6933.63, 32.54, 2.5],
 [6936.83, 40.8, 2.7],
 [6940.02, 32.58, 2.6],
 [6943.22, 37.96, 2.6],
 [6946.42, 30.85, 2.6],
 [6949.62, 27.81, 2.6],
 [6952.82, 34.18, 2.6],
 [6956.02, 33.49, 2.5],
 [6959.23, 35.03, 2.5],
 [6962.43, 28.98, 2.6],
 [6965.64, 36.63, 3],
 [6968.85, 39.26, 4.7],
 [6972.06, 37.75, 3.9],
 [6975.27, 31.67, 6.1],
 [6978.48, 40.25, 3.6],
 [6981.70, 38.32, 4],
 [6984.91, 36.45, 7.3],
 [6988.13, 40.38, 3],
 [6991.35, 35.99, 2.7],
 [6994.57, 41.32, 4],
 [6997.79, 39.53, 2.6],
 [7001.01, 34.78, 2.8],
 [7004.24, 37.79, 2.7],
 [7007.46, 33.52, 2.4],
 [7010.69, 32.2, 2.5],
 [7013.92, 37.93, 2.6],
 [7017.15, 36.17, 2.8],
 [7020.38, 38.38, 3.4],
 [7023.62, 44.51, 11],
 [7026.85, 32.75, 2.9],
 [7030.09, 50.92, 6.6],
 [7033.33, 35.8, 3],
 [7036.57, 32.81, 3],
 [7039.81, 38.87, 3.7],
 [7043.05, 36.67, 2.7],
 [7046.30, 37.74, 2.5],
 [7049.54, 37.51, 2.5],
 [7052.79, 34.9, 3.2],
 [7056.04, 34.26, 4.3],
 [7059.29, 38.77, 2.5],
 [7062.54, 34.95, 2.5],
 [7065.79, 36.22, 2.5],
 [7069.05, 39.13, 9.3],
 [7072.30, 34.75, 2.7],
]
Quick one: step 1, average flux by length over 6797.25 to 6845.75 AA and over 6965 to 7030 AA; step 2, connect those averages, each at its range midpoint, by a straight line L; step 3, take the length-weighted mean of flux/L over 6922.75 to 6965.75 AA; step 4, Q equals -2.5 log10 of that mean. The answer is 0.08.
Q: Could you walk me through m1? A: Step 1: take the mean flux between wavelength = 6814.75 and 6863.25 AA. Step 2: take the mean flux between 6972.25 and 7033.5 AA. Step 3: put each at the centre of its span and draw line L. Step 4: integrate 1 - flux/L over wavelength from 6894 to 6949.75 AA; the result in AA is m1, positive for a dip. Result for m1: 2.2 AA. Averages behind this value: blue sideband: 35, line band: 35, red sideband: 37.9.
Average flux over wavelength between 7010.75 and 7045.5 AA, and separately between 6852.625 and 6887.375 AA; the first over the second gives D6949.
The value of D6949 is 1.06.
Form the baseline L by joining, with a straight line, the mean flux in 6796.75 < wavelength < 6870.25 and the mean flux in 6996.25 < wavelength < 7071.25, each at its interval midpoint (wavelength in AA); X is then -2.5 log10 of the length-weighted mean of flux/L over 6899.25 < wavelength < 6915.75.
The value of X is 0.03 mag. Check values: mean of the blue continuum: 35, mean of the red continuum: 37.2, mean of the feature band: 35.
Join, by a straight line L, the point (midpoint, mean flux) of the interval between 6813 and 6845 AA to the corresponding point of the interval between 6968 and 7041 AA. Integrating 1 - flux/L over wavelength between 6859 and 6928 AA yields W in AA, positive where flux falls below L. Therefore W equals 0.3 AA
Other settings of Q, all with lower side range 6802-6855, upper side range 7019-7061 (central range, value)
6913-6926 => 0.04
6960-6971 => 0.05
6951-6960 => 0.08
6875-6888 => -0.06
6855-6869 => 0.01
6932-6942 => 0.03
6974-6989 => -0.01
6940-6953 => 0.13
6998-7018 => 0.05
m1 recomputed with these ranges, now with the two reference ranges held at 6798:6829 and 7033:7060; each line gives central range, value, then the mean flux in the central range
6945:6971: 1.6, 33.4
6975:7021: -1.5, 37.1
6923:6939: -0.3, 36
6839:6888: -2.1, 36.3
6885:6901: 0.5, 34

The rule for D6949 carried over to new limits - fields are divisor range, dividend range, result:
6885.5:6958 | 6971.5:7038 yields 1.09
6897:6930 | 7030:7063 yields 1.06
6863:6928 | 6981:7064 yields 1.06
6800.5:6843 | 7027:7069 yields 1.10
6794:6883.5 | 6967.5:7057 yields 1.06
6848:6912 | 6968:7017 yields 1.04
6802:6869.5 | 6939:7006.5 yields 1.03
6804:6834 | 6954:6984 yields 1.07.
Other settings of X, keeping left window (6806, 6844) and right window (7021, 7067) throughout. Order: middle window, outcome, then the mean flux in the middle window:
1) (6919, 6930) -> -0.05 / 37.4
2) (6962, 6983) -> 0.00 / 36.5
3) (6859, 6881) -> -0.03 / 35.6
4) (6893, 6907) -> -0.03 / 35.9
